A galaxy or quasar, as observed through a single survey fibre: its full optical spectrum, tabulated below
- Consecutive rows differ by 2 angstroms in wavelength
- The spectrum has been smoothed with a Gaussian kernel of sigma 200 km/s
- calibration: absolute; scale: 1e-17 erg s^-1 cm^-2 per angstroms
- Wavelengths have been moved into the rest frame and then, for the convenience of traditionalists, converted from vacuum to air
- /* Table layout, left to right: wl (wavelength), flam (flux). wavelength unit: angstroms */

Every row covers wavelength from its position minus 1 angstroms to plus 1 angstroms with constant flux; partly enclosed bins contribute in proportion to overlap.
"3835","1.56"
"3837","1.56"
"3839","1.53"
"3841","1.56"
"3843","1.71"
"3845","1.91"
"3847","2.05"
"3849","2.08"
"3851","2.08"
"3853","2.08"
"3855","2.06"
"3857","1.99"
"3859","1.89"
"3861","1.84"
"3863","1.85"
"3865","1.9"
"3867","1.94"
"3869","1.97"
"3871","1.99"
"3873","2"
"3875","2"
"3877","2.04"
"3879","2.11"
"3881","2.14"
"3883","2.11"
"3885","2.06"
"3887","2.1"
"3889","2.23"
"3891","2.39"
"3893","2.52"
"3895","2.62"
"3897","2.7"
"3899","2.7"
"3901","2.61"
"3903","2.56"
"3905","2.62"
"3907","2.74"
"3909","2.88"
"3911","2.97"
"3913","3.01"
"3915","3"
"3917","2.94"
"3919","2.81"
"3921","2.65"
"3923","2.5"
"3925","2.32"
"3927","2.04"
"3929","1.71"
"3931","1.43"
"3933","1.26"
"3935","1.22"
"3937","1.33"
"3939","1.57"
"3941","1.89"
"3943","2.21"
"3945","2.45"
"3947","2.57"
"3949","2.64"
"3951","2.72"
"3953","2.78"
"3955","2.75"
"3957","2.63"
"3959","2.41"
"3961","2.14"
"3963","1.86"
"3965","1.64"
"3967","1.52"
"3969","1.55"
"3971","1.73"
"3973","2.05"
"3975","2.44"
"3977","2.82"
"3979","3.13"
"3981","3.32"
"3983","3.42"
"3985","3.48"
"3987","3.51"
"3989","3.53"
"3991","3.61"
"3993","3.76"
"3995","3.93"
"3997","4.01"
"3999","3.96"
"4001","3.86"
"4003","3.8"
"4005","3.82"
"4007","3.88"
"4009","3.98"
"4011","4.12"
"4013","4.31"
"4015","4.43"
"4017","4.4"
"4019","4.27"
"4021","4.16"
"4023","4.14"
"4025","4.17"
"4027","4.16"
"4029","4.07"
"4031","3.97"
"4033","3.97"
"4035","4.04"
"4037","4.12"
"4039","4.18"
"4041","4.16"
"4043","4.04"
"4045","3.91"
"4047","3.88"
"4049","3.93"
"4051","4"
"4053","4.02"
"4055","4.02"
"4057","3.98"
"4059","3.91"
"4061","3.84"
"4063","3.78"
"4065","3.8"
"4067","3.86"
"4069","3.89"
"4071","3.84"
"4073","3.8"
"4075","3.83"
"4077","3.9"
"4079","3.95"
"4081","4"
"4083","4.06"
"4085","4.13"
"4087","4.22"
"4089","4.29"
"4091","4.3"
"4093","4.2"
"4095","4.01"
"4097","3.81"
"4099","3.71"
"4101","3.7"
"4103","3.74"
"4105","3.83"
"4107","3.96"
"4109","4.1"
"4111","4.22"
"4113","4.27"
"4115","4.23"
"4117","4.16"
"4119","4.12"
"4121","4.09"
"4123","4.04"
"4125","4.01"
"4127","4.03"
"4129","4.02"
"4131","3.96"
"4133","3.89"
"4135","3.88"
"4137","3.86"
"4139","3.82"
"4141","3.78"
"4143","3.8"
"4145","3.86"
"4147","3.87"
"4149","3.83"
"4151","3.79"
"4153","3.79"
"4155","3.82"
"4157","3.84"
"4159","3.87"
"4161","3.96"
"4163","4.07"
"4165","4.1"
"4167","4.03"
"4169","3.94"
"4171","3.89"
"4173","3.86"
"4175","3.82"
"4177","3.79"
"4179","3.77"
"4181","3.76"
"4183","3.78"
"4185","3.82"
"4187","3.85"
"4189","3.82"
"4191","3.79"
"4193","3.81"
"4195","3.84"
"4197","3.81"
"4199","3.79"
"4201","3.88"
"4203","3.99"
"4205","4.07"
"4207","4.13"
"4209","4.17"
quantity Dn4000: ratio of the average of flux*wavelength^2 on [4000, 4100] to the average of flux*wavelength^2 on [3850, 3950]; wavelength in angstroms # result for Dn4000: 1.95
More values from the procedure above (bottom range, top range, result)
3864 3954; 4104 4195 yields 1.93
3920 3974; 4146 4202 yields 2.10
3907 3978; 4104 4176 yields 1.94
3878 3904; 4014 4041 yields 1.88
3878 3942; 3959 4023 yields 1.50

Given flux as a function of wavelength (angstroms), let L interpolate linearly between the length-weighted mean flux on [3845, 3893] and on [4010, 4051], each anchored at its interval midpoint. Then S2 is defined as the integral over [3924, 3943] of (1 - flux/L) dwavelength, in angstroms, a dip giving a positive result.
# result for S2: 7.9 angstroms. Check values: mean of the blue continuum 2.05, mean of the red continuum 4.12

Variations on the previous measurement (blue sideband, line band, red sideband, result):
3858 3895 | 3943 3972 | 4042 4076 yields 6.35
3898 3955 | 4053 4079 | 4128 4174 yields -4.43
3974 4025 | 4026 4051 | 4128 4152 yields -1.56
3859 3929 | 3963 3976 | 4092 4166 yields 4.75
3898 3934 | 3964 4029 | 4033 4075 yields -1.98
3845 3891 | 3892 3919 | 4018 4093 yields -3.70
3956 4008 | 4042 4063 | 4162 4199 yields -4.09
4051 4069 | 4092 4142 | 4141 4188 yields -1.22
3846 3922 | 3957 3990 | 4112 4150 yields 4.46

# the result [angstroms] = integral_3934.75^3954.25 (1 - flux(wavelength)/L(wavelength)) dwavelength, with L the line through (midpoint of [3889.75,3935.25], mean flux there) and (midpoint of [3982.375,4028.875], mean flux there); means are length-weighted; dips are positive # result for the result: 5.3 angstroms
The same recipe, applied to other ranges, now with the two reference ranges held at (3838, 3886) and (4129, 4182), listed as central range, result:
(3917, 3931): 0.2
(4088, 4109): -2.8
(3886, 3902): -2.4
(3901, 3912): -2.4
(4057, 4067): -1.8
